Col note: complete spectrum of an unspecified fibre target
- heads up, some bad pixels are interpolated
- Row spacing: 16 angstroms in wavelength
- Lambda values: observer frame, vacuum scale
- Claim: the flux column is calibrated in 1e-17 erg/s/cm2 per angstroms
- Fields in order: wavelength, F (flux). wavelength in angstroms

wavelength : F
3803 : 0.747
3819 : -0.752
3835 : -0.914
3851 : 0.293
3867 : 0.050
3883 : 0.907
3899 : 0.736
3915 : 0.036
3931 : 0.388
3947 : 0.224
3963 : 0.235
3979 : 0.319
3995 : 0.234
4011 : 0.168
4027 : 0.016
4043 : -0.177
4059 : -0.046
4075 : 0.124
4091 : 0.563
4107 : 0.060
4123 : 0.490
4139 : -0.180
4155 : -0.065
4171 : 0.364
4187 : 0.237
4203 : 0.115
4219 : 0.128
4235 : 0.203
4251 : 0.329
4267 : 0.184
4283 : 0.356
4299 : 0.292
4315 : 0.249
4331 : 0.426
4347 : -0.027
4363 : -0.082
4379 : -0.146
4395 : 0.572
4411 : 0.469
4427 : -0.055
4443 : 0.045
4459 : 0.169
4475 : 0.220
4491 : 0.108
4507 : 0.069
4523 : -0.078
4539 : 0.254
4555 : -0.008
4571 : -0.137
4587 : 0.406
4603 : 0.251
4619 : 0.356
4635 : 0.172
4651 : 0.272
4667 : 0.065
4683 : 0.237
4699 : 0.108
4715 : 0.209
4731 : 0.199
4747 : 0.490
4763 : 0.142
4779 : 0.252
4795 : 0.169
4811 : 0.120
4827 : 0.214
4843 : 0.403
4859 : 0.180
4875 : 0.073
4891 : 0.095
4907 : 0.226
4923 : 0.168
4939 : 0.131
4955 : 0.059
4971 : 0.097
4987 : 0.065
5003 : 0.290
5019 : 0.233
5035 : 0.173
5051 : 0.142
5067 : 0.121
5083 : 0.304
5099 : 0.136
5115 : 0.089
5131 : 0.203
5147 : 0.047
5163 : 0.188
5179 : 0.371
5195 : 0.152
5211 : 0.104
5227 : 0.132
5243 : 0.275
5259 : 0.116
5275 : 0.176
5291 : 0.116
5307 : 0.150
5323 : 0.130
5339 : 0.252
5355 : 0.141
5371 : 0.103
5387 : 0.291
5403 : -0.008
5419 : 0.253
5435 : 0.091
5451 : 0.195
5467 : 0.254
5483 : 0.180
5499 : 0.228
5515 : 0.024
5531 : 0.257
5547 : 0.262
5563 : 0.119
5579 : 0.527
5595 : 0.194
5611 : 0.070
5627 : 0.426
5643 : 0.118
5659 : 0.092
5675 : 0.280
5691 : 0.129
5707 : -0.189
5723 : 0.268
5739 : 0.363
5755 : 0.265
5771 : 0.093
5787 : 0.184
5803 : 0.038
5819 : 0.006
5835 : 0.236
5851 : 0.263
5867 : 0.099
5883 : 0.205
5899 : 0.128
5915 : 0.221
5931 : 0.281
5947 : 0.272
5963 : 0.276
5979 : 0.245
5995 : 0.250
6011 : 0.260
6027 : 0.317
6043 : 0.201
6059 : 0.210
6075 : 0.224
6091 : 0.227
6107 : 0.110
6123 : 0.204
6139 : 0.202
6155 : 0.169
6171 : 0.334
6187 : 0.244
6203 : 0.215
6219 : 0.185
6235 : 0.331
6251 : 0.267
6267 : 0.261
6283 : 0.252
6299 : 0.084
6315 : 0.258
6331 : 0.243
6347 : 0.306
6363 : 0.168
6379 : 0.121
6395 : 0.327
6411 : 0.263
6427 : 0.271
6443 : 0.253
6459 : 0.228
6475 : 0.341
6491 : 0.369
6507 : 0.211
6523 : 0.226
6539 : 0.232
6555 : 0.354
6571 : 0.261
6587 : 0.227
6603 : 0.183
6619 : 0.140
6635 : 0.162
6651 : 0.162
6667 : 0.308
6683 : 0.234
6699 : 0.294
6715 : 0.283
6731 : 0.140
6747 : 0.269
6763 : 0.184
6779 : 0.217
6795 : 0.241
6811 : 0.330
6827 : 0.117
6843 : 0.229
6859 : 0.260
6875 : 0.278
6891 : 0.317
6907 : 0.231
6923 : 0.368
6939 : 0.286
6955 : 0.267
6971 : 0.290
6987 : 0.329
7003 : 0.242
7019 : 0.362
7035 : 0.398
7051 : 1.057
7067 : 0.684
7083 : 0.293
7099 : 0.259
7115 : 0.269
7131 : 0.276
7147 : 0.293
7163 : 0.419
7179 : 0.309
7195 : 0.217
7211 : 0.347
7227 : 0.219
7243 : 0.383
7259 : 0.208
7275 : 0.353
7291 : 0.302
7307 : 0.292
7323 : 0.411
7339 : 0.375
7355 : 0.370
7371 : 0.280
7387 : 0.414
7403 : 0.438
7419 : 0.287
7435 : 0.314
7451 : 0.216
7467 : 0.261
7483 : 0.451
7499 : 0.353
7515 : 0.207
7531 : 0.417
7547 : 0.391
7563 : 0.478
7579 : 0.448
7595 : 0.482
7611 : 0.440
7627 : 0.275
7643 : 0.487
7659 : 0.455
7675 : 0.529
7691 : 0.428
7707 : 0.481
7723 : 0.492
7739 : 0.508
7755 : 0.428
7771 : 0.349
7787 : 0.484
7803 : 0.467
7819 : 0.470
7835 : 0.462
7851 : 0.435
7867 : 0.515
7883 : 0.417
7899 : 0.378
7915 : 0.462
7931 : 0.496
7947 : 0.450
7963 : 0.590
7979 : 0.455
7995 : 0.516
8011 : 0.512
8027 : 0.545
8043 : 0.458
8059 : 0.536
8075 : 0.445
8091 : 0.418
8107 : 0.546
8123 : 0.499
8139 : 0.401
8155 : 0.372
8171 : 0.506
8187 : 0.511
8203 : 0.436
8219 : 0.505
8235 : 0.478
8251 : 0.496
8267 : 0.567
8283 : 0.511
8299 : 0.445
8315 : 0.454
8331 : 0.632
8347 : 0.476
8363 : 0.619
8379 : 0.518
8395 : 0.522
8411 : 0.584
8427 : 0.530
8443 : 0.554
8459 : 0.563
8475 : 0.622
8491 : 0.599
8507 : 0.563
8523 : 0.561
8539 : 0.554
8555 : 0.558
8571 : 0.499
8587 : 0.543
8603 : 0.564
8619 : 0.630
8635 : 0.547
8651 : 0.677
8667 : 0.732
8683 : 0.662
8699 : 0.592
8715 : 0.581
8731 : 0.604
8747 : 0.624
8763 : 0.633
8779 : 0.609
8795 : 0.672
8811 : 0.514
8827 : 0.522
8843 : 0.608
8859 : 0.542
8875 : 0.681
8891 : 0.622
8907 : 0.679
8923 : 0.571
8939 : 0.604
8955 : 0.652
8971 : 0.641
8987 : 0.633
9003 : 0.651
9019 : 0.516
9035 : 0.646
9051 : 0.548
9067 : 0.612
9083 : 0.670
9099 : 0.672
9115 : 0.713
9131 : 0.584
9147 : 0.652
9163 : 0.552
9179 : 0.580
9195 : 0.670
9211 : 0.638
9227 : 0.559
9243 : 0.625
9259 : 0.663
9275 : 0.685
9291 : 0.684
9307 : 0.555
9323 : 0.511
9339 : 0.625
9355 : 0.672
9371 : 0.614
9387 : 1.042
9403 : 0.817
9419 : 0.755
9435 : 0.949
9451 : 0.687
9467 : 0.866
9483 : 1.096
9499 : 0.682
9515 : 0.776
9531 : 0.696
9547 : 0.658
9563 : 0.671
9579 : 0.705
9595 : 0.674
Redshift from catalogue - 0.893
